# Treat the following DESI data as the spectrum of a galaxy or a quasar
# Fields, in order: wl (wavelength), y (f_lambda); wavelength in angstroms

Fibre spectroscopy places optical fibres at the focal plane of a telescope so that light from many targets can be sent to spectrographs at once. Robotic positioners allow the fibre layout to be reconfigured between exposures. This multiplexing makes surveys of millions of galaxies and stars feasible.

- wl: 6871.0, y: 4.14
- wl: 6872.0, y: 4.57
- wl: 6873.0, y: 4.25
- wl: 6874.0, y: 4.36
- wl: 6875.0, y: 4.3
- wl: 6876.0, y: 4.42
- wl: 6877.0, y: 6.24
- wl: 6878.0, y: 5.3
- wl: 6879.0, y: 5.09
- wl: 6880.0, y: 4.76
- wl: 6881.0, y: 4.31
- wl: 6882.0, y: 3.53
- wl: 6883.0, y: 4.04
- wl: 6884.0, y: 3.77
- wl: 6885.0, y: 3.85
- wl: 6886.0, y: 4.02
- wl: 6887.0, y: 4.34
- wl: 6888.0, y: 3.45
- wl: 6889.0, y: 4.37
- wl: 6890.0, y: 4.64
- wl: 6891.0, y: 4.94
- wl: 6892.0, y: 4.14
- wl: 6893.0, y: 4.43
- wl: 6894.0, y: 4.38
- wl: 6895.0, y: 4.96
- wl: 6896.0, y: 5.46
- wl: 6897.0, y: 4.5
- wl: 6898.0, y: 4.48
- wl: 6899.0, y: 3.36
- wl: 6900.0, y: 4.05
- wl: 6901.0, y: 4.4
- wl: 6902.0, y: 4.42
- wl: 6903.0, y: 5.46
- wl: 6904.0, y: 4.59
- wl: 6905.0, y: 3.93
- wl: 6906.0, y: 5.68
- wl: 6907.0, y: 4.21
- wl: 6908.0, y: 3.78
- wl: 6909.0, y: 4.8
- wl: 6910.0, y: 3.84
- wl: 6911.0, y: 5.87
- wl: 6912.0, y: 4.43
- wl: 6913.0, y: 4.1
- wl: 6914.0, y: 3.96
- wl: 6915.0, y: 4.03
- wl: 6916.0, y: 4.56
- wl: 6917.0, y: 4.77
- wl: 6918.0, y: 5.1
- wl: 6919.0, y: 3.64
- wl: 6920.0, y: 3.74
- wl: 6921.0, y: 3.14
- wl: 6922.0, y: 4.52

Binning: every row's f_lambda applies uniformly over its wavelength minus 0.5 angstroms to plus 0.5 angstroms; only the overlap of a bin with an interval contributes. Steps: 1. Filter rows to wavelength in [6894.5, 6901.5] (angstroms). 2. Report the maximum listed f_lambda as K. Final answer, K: 5.46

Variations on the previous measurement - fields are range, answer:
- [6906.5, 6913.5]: 5.87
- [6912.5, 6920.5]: 5.1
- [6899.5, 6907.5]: 5.68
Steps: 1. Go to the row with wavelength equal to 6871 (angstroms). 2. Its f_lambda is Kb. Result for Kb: 4.14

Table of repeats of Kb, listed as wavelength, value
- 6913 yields 4.1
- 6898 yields 4.48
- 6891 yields 4.94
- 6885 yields 3.85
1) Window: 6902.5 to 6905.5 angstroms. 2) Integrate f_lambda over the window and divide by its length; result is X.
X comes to 4.66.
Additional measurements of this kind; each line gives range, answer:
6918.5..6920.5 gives 3.69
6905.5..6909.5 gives 4.62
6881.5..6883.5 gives 3.79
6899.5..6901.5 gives 4.22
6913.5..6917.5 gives 4.33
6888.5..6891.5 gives 4.65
